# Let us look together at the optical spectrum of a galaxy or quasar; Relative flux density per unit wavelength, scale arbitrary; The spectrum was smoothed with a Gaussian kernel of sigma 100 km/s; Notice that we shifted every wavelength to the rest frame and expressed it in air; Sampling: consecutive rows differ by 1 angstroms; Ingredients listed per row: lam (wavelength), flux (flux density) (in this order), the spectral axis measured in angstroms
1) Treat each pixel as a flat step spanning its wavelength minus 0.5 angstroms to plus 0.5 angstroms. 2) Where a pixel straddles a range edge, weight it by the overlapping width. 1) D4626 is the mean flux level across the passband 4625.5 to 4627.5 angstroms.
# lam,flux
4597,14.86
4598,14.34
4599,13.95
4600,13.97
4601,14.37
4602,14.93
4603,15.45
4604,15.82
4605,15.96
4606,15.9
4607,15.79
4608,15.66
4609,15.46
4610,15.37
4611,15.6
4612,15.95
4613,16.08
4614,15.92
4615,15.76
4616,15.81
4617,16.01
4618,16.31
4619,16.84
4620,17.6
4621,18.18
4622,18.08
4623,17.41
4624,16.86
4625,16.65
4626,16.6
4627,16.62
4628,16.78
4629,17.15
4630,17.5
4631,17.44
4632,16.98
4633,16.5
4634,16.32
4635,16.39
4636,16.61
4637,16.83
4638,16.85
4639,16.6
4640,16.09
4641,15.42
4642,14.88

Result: 16.6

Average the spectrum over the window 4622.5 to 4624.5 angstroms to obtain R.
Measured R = 17.1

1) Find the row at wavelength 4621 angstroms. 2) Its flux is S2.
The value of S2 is 18.18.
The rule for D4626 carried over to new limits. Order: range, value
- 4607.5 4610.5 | 15.5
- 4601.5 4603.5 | 15.2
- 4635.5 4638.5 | 16.8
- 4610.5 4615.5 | 15.9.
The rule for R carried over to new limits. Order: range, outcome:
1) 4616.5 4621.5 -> 17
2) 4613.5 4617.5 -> 15.9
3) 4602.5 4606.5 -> 15.8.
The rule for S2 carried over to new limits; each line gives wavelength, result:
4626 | 16.6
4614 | 15.92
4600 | 13.97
